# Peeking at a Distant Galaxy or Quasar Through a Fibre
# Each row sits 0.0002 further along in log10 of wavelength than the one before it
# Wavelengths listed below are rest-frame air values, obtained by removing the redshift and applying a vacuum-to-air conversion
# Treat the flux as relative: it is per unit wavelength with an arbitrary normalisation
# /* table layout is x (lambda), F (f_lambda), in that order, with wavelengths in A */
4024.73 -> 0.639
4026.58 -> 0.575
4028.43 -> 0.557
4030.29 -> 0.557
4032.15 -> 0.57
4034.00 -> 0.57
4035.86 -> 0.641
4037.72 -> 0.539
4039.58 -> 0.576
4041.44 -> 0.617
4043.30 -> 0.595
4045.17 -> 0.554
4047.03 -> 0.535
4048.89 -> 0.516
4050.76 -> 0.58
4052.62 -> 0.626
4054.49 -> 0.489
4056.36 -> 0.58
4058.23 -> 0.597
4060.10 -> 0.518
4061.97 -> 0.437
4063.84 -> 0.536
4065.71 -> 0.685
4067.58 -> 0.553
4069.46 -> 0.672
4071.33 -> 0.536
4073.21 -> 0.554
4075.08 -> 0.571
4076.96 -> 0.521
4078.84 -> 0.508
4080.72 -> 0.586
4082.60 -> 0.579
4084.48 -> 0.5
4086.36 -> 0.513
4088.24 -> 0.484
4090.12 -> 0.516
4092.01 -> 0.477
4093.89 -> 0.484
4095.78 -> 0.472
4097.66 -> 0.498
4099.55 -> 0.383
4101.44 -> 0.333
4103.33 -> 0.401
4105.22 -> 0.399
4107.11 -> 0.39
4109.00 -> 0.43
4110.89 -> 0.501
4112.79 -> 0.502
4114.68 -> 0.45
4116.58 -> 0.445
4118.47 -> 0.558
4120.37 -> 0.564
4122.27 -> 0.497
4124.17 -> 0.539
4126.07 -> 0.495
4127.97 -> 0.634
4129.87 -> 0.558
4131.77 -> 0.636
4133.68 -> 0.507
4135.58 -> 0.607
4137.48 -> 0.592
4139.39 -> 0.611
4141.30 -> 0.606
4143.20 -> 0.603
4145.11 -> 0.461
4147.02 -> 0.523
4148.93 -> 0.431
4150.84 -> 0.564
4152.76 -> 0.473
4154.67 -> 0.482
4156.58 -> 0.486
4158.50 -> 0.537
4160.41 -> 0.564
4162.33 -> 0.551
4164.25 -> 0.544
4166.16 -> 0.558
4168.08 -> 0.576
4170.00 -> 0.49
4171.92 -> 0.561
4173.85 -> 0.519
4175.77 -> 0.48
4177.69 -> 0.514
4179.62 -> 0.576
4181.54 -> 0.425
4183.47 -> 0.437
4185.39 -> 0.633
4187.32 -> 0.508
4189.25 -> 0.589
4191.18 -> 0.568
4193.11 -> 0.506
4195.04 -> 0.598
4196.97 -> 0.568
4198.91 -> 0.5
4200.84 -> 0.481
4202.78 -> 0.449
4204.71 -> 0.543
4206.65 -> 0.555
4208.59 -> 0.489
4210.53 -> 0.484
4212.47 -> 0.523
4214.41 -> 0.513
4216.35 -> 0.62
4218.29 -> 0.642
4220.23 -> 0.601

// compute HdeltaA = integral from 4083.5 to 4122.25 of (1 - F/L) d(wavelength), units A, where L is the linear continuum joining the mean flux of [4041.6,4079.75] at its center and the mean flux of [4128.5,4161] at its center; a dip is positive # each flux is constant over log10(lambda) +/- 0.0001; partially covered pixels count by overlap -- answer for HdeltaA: 6.0 A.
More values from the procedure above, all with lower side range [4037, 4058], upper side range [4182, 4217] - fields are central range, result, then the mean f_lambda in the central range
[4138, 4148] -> -0.35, 0.562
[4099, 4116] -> 3.96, 0.422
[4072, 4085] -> 0.26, 0.547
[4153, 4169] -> 0.11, 0.535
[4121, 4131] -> -0.01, 0.547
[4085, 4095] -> 1.09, 0.495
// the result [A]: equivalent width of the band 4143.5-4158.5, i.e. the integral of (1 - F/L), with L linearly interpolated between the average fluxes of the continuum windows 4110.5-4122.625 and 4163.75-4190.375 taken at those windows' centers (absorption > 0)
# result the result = 0.6 A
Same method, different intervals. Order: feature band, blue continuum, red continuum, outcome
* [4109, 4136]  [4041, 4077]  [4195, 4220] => 1.0 A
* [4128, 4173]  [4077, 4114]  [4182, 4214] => -4.1 A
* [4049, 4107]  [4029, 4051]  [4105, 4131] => 2.2 A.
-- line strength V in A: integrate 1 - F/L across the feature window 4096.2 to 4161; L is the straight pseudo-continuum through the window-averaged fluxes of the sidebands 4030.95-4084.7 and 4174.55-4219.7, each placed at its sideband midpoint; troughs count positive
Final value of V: 4.72 A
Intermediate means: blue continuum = 0.564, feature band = 0.507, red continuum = 0.531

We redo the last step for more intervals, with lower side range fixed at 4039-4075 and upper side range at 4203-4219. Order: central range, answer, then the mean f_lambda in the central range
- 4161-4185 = 1.05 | 0.523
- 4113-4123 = 0.95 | 0.503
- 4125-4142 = -0.89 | 0.582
